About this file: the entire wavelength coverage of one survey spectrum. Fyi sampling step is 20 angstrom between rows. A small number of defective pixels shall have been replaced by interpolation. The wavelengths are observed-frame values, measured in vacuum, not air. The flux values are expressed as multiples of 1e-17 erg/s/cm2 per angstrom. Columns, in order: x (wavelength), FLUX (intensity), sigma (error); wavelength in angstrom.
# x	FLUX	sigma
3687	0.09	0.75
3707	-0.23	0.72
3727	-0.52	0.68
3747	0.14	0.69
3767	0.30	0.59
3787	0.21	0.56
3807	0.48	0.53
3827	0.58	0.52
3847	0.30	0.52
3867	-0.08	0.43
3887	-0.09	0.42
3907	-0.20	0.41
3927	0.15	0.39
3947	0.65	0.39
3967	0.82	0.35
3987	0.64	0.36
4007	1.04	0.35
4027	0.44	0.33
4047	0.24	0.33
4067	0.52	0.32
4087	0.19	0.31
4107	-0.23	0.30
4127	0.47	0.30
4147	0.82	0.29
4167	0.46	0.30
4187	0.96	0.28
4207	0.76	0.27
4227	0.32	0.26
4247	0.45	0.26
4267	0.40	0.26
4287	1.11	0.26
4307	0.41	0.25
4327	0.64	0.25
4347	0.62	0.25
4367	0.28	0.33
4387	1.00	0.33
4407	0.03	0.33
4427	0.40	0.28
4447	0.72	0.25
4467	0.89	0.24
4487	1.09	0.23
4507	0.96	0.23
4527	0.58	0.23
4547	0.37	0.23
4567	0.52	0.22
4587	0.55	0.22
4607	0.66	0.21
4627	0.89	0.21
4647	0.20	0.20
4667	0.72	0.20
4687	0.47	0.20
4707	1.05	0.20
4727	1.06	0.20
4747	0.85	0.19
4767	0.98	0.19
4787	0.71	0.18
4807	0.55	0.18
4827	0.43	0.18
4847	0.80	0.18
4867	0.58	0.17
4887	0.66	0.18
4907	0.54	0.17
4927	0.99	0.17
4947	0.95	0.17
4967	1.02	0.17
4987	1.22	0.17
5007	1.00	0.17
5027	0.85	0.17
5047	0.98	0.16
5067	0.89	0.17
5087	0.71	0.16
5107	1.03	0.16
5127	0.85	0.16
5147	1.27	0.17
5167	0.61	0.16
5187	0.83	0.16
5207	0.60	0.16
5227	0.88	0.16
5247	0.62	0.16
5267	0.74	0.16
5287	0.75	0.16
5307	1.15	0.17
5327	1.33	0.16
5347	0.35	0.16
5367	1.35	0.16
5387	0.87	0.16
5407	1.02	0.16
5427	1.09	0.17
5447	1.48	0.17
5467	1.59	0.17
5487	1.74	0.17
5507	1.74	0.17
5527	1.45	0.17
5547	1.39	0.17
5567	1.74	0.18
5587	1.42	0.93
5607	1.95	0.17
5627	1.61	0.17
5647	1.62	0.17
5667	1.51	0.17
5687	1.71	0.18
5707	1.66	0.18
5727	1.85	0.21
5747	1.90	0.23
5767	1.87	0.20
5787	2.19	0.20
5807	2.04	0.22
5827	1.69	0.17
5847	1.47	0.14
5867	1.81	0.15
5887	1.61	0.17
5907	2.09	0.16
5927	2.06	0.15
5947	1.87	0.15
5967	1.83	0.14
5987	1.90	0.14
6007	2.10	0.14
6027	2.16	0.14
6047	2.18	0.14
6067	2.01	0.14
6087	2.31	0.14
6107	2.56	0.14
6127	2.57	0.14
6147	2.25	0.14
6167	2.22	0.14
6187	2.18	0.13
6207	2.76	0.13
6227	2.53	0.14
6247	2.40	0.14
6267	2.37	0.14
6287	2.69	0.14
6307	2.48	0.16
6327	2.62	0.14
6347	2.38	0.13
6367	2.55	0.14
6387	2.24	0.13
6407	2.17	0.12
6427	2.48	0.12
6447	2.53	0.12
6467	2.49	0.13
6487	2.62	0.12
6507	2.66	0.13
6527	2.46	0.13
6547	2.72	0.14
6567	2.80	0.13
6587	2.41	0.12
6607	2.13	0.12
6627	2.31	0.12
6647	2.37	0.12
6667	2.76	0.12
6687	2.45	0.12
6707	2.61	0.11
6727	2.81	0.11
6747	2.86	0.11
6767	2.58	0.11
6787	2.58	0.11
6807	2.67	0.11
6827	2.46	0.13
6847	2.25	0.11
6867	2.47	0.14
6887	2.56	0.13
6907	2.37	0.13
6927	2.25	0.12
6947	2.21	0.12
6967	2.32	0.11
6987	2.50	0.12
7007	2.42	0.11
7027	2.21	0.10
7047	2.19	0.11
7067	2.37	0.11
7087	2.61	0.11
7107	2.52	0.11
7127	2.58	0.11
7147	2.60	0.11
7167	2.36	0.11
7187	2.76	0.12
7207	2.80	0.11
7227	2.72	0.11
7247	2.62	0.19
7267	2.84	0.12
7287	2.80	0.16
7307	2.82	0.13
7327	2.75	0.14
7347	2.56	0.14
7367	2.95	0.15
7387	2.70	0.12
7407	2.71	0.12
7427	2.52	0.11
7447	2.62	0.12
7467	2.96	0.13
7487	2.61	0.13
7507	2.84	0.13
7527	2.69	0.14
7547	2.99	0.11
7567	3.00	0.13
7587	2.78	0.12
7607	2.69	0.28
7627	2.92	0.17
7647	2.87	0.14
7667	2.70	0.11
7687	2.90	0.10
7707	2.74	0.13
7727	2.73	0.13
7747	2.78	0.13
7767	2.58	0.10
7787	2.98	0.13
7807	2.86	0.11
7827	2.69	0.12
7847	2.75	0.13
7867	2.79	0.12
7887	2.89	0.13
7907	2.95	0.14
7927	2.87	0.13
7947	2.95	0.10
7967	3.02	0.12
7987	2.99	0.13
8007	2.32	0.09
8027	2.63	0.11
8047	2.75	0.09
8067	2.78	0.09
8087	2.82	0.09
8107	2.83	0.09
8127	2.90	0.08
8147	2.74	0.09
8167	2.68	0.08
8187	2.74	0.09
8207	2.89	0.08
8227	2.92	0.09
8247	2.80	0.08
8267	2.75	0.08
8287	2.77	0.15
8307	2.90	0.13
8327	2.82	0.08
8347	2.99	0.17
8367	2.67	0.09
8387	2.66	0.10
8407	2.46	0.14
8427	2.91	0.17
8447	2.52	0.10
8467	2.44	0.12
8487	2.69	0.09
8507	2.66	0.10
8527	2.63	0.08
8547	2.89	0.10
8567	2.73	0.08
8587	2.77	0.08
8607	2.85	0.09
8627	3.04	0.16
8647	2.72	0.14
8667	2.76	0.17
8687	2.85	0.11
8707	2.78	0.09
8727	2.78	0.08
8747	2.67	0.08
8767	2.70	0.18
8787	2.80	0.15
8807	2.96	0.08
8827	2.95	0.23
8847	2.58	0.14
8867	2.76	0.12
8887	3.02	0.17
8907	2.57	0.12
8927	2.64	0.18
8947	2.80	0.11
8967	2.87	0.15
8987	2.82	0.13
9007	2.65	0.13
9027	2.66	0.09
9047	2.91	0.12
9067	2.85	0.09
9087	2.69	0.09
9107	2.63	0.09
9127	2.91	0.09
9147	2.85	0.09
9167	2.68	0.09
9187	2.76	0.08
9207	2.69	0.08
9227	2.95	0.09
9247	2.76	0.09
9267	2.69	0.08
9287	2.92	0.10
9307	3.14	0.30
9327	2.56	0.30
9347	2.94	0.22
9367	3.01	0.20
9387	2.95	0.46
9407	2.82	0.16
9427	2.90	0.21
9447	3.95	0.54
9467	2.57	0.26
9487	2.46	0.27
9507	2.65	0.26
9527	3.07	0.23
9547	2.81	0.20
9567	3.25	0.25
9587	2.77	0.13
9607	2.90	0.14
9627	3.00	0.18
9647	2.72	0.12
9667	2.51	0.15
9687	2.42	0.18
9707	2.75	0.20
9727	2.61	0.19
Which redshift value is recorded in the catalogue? 0.359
